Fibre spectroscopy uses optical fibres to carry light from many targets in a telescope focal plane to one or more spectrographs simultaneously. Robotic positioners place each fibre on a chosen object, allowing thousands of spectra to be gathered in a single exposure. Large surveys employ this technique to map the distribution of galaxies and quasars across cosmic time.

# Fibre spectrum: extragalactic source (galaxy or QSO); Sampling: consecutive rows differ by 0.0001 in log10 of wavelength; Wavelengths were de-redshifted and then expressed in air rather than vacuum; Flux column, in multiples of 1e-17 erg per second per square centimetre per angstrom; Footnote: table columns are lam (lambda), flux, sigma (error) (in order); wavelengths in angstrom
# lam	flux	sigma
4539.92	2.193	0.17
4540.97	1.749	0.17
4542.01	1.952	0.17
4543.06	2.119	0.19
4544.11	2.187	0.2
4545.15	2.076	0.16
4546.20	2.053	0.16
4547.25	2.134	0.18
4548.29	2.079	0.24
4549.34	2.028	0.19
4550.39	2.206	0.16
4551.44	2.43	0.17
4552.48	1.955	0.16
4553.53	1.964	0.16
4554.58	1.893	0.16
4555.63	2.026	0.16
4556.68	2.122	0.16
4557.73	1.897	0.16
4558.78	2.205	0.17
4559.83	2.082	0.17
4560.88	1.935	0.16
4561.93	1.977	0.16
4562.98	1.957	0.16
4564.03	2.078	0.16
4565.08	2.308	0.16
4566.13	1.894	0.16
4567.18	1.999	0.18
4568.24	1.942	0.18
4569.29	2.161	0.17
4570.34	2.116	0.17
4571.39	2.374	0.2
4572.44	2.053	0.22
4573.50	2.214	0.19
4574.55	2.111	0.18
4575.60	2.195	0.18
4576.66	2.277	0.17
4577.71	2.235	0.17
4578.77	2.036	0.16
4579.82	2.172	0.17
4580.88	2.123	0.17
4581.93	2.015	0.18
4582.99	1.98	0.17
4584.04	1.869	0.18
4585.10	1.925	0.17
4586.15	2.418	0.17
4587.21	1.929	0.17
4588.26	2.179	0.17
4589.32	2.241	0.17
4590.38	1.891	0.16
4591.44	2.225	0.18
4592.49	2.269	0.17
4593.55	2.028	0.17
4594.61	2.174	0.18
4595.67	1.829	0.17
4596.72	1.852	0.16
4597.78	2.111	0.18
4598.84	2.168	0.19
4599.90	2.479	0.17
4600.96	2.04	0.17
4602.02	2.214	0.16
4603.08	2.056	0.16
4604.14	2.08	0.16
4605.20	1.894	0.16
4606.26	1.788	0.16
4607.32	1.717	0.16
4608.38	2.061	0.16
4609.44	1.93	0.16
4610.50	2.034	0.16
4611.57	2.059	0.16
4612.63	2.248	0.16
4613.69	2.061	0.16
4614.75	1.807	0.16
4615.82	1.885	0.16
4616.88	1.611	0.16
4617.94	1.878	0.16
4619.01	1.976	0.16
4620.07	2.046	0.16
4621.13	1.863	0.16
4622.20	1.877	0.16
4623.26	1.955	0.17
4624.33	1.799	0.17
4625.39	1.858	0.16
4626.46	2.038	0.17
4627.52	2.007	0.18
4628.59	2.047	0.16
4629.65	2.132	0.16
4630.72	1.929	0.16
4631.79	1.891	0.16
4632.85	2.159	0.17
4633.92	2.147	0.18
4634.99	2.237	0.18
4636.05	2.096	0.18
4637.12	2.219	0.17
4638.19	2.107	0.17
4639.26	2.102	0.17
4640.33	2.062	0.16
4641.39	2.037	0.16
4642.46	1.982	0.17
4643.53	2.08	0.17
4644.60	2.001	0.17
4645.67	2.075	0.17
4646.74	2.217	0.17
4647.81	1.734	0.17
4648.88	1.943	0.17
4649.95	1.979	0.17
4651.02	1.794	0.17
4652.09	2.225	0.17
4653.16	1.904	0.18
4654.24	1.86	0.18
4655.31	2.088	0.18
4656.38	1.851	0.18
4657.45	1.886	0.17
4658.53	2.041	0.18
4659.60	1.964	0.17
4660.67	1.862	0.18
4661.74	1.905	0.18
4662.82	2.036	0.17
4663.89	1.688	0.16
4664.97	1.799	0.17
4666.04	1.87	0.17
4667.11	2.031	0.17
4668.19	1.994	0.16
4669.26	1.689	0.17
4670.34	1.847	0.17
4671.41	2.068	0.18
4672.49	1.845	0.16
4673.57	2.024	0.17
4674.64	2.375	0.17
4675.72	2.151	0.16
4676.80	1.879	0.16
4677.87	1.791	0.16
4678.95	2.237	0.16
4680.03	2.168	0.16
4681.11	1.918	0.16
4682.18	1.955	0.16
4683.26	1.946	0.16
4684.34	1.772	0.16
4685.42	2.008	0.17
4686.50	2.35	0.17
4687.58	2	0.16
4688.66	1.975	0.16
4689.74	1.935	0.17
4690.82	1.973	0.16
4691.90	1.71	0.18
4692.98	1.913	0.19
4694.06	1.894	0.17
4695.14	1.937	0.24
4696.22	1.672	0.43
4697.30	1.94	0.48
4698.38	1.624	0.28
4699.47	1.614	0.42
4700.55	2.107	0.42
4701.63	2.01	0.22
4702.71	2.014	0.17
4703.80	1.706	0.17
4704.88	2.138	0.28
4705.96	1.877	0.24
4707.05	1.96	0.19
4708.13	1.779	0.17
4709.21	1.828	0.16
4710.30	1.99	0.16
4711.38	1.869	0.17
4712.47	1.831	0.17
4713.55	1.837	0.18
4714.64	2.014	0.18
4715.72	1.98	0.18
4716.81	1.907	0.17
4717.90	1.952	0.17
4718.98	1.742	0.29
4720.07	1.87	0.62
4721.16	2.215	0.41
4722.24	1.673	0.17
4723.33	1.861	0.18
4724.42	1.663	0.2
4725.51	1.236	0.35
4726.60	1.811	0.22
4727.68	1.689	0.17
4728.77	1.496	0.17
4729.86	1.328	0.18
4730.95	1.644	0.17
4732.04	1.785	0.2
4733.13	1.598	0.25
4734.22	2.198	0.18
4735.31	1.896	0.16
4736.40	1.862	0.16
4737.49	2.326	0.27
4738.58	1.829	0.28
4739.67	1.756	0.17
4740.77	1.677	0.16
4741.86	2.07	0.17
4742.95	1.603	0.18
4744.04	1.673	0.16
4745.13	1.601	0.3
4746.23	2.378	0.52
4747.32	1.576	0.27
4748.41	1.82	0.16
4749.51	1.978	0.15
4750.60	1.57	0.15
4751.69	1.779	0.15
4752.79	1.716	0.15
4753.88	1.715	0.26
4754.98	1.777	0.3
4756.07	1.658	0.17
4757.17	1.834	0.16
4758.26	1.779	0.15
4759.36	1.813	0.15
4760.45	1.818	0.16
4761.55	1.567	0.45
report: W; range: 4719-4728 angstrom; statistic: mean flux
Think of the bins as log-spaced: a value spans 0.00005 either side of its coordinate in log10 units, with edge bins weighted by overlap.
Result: 1.75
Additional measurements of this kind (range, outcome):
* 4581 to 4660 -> 2.02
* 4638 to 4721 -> 1.94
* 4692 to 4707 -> 1.88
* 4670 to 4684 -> 2.01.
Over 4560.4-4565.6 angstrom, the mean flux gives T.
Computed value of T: 2.05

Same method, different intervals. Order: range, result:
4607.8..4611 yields 2.01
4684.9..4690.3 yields 2.05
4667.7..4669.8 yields 1.84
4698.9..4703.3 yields 1.93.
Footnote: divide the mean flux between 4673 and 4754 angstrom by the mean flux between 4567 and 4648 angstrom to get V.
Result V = 0.9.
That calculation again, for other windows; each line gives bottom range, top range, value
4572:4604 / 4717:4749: 0.85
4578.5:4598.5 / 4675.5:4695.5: 0.95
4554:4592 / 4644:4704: 0.93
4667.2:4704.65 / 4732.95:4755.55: 0.94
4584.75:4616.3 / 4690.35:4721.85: 0.92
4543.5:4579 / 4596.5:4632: 0.95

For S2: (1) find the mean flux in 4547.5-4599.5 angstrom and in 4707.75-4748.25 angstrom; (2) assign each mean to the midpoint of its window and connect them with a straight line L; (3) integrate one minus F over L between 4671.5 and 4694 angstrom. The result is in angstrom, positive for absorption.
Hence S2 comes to -1.2 angstrom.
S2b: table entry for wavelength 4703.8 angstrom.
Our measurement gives 1.706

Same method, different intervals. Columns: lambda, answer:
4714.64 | 2.014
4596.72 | 1.852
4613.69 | 2.061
